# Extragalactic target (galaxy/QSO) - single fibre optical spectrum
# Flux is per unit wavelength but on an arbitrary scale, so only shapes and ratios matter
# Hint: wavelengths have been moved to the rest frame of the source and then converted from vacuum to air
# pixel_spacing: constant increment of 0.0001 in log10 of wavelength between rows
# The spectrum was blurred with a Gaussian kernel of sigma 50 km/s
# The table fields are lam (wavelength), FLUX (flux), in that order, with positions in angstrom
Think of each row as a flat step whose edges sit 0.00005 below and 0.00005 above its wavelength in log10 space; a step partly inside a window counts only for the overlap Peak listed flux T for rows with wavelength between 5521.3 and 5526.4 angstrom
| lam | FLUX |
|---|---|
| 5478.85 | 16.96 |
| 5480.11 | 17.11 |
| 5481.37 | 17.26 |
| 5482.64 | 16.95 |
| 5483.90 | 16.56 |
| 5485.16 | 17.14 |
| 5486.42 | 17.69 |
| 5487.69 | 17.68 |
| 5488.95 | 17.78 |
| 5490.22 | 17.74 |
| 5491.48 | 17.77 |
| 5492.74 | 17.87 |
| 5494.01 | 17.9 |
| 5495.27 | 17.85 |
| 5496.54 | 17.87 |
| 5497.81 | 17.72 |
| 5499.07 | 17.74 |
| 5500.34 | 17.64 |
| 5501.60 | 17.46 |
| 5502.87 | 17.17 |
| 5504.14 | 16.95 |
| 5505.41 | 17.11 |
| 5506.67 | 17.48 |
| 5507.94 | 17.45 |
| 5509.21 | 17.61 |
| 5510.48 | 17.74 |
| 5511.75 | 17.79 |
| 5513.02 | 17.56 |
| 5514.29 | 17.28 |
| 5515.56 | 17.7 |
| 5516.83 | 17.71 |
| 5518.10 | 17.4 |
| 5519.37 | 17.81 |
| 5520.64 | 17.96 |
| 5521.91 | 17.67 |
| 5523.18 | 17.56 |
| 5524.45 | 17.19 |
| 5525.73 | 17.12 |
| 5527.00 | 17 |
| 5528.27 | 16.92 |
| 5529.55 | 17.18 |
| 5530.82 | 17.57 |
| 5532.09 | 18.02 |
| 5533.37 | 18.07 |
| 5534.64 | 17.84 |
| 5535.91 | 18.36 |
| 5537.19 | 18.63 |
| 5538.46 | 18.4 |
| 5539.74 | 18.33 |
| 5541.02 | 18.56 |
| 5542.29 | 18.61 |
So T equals 17.67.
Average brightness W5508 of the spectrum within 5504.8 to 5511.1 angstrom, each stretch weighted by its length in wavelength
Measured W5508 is 17.5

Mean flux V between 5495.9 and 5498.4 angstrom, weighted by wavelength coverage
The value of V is 17.7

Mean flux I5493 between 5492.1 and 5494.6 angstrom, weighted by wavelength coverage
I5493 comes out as 17.9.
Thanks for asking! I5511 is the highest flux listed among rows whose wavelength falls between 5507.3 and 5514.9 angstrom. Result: 17.79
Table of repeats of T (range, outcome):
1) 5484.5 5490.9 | 17.78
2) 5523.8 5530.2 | 17.19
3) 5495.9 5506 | 17.87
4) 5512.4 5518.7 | 17.71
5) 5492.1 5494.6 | 17.9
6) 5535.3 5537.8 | 18.63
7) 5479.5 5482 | 17.26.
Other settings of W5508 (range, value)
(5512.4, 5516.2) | 17.5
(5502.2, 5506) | 17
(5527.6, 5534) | 17.5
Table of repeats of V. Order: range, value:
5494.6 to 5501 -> 17.8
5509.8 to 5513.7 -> 17.7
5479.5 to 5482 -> 17.2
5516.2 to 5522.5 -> 17.7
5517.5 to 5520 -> 17.6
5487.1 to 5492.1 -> 17.8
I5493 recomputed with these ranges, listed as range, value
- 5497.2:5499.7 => 17.8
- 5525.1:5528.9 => 17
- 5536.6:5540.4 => 18.4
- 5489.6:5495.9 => 17.9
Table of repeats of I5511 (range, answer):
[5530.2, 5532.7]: 18.02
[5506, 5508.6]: 17.48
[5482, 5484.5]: 16.95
